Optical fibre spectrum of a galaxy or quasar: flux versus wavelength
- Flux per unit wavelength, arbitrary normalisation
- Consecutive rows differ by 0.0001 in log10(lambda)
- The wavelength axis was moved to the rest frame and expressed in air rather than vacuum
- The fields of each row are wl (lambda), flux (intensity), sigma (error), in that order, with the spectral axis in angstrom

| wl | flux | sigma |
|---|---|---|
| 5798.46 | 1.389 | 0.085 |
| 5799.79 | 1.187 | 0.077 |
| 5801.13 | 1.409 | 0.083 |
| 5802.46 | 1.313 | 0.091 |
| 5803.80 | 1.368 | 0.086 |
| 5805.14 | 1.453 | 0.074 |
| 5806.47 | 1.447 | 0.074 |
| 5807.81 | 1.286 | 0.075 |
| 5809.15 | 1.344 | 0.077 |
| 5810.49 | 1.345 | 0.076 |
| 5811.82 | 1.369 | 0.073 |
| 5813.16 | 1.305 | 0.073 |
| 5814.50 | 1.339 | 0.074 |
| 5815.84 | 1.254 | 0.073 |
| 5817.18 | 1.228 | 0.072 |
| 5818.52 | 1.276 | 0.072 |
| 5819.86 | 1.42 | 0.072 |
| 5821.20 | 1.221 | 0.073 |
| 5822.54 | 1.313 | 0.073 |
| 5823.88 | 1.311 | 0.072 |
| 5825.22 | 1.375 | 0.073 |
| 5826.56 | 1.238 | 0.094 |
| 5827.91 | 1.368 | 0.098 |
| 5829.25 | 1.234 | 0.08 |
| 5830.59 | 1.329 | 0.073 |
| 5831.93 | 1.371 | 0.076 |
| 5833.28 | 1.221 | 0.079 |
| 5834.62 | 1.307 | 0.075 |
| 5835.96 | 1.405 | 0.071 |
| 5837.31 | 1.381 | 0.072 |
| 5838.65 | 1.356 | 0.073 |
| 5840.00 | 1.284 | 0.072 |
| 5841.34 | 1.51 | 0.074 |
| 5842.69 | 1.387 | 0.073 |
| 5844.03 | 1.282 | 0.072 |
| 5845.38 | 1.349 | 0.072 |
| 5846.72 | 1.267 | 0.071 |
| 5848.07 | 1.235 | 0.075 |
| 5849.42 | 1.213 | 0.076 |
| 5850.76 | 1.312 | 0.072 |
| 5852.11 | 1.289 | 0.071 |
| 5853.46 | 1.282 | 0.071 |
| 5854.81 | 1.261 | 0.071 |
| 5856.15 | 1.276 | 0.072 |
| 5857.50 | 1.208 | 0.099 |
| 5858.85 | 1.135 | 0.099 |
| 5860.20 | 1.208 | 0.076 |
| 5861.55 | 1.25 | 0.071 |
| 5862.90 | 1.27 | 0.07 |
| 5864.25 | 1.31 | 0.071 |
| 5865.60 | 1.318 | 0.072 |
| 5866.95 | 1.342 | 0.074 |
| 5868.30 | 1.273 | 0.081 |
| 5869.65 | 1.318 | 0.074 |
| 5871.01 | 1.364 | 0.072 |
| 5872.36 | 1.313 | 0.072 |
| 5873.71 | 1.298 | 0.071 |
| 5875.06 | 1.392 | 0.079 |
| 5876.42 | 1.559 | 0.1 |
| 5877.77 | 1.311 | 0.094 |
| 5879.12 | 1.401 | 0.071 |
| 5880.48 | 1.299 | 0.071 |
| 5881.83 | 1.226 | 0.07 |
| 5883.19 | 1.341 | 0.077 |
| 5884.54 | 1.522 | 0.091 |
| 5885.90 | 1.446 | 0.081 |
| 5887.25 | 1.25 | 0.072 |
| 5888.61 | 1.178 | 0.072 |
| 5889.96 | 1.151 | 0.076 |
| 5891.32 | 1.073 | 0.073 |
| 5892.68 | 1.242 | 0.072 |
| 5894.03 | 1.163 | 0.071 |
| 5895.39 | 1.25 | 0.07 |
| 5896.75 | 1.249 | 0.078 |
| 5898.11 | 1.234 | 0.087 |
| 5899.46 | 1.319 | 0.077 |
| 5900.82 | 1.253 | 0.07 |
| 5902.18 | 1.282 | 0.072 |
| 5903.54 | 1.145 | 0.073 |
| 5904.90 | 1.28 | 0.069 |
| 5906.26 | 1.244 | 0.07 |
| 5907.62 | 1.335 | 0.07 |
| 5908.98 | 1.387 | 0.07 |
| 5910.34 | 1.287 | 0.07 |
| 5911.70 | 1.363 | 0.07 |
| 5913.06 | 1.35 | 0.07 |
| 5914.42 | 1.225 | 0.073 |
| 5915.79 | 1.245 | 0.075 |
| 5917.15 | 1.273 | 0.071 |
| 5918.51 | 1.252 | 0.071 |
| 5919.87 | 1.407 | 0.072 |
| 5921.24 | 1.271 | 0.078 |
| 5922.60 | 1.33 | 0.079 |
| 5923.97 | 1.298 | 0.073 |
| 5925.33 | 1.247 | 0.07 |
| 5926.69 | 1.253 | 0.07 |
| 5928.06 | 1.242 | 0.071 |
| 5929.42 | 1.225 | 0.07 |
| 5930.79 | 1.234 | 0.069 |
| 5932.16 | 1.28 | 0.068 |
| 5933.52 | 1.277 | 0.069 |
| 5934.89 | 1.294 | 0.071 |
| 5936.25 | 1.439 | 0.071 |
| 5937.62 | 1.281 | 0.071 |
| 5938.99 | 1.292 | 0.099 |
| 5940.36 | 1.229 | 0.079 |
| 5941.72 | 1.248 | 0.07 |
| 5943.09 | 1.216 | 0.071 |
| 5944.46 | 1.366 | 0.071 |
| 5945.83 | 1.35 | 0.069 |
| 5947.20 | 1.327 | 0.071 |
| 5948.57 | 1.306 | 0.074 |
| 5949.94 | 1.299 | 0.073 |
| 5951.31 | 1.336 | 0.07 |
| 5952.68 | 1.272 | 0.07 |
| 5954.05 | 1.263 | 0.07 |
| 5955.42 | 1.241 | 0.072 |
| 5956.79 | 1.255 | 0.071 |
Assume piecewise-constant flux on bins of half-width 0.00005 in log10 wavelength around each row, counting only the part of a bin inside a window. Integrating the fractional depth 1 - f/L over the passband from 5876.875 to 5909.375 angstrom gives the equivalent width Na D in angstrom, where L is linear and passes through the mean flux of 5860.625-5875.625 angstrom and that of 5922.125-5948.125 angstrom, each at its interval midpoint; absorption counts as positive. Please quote 0.7 angstrom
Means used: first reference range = 1.31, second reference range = 1.29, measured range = 1.28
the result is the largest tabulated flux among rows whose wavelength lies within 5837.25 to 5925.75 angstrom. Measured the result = 1.559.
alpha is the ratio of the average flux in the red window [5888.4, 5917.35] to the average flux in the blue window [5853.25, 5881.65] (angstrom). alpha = 0.96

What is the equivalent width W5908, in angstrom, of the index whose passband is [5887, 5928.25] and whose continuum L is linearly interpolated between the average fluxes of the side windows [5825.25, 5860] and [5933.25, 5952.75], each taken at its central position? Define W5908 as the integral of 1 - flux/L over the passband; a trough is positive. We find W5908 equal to 1.3 angstrom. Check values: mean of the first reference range 1.3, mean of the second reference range 1.3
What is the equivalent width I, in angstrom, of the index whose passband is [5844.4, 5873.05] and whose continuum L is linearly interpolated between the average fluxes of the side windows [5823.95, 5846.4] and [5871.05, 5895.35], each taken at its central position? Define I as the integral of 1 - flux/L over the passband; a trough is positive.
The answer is 0.96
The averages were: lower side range 1.34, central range 1.28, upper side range 1.3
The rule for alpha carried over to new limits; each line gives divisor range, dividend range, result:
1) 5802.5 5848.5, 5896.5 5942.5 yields 0.96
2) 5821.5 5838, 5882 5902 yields 0.96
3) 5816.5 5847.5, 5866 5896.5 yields 0.99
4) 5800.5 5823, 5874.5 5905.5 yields 0.96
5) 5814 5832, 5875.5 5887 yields 1.06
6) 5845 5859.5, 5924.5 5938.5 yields 1.02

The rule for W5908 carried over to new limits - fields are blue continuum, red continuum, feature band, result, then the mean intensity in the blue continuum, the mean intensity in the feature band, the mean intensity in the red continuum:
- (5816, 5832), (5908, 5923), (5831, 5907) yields 0.7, 1.3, 1.29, 1.31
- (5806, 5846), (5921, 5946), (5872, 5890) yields -0.5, 1.33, 1.34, 1.28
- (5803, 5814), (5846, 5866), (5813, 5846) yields -0.2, 1.36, 1.32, 1.26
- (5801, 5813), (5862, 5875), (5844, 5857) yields 0.5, 1.37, 1.28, 1.31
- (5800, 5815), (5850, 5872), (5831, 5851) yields -0.3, 1.36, 1.33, 1.28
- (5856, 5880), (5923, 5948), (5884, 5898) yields 0.6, 1.31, 1.25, 1.28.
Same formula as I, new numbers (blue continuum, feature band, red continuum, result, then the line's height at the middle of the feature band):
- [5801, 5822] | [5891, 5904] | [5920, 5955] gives 0.76 angstrom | 1.3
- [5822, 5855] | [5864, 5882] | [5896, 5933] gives -0.59 angstrom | 1.3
